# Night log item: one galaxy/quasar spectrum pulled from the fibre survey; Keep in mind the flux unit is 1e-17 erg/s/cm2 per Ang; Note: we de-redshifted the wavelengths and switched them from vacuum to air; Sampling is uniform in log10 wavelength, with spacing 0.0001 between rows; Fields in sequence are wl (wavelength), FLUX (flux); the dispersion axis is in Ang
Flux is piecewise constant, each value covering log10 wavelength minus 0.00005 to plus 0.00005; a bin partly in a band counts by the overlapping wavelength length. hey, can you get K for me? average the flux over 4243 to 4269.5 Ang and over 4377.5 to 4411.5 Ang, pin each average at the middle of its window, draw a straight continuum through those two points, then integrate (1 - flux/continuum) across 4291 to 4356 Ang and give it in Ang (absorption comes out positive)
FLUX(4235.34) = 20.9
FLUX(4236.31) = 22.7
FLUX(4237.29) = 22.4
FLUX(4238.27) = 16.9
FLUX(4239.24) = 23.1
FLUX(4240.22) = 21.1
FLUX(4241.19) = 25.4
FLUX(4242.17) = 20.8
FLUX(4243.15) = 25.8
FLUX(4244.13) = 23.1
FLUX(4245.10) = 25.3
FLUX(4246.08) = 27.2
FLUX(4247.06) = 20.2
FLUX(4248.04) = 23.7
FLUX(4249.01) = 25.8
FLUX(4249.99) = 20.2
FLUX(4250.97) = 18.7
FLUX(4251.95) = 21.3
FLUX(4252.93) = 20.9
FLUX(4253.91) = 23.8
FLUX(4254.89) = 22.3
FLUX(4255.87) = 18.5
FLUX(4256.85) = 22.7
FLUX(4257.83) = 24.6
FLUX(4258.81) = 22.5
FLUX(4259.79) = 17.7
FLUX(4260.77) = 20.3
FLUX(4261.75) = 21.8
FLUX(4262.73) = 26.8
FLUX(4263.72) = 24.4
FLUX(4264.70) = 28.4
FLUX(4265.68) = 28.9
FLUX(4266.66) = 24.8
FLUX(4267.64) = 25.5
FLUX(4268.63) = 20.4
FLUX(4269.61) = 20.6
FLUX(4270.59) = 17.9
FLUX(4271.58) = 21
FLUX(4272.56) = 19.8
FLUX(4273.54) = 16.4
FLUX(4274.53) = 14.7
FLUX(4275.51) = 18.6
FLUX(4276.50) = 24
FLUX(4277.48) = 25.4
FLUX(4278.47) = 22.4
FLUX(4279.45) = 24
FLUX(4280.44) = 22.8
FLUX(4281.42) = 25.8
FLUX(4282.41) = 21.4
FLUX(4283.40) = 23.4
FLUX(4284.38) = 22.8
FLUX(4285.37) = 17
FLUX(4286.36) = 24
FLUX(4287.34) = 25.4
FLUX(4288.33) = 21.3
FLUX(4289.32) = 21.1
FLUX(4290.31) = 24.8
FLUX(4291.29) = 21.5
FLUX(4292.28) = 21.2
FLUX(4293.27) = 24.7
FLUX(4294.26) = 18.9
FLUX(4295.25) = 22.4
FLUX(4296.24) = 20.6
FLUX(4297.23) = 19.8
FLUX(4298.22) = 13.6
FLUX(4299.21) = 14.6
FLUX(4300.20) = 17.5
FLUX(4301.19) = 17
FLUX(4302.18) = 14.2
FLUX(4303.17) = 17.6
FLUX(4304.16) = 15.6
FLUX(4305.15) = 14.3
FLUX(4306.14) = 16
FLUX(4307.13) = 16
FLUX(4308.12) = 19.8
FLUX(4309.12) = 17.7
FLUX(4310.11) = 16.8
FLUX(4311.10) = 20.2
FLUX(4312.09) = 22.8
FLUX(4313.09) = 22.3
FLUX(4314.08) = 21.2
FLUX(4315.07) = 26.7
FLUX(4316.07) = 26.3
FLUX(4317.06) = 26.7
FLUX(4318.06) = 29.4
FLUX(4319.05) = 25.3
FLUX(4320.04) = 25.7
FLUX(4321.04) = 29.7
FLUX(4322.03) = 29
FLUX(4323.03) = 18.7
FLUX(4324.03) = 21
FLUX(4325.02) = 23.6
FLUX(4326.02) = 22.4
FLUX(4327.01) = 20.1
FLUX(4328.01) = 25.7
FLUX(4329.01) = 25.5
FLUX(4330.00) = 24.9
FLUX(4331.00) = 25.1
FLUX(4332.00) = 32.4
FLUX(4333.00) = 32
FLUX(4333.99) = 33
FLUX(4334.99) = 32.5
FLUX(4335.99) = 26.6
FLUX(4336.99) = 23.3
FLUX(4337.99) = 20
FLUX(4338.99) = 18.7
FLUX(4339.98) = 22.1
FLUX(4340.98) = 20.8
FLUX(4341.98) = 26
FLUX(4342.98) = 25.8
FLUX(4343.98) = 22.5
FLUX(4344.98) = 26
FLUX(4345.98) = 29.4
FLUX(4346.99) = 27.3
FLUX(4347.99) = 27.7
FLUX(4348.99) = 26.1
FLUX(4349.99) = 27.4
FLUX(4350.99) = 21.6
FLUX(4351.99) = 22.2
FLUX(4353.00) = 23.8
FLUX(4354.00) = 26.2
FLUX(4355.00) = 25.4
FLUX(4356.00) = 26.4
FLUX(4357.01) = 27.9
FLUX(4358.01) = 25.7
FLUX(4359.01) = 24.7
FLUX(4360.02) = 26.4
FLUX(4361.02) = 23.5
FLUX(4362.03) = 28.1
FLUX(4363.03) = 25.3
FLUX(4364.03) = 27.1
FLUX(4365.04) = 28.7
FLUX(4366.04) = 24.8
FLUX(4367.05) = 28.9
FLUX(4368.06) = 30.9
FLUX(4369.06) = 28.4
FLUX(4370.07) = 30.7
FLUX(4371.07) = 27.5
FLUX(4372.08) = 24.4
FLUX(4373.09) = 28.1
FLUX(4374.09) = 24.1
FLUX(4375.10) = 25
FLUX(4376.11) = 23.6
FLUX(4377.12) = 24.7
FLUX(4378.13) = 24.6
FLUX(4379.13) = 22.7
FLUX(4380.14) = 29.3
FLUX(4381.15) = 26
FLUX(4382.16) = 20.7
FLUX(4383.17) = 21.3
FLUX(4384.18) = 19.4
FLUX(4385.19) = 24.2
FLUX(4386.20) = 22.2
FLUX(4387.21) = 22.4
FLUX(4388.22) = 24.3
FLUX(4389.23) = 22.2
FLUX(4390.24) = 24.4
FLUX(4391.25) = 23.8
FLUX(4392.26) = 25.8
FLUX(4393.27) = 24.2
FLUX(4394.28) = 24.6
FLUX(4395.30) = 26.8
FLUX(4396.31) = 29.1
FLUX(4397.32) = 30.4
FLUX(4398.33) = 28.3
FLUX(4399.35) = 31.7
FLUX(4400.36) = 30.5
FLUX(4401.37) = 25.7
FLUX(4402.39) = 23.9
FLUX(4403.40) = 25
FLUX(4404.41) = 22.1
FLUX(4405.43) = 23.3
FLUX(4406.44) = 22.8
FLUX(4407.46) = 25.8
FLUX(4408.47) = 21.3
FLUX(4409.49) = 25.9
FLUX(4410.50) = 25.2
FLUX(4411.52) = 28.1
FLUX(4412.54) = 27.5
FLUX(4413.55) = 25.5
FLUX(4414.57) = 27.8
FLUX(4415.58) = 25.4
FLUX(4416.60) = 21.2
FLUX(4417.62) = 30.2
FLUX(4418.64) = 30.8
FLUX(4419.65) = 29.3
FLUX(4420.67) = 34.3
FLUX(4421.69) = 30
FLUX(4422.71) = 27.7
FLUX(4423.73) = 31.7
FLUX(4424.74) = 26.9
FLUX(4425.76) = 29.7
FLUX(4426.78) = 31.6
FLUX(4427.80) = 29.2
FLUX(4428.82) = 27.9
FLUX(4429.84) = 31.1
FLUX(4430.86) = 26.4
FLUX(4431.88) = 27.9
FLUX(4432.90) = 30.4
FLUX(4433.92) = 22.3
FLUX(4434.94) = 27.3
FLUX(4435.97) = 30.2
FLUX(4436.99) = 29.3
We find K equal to 2.8 Ang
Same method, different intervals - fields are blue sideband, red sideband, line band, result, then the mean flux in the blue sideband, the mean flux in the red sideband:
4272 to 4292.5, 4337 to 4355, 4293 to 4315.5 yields 4.0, 21.8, 24.3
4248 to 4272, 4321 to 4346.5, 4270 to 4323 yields 6.1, 22.5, 25.2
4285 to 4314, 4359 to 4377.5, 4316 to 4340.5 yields -3.6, 19.3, 26.6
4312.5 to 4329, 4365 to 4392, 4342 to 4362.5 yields -0.7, 24.6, 25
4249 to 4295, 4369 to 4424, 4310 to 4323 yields -0.7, 22.1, 25.9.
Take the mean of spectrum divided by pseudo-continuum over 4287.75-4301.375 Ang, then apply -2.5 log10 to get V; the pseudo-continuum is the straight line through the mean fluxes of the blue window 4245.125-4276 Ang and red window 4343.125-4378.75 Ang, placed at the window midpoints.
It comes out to 0.17 mag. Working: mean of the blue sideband 22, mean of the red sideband 26.1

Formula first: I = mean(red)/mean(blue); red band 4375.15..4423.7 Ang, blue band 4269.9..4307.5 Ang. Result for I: 1.29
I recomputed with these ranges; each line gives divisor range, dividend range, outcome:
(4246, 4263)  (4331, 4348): 1.19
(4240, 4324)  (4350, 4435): 1.21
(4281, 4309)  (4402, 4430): 1.38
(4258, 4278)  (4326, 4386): 1.16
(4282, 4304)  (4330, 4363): 1.28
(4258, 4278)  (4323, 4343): 1.13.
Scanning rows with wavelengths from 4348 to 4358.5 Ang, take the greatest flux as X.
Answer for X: 27.9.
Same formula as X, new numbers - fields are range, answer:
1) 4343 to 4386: 30.9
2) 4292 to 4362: 33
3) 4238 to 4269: 28.9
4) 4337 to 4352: 29.4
